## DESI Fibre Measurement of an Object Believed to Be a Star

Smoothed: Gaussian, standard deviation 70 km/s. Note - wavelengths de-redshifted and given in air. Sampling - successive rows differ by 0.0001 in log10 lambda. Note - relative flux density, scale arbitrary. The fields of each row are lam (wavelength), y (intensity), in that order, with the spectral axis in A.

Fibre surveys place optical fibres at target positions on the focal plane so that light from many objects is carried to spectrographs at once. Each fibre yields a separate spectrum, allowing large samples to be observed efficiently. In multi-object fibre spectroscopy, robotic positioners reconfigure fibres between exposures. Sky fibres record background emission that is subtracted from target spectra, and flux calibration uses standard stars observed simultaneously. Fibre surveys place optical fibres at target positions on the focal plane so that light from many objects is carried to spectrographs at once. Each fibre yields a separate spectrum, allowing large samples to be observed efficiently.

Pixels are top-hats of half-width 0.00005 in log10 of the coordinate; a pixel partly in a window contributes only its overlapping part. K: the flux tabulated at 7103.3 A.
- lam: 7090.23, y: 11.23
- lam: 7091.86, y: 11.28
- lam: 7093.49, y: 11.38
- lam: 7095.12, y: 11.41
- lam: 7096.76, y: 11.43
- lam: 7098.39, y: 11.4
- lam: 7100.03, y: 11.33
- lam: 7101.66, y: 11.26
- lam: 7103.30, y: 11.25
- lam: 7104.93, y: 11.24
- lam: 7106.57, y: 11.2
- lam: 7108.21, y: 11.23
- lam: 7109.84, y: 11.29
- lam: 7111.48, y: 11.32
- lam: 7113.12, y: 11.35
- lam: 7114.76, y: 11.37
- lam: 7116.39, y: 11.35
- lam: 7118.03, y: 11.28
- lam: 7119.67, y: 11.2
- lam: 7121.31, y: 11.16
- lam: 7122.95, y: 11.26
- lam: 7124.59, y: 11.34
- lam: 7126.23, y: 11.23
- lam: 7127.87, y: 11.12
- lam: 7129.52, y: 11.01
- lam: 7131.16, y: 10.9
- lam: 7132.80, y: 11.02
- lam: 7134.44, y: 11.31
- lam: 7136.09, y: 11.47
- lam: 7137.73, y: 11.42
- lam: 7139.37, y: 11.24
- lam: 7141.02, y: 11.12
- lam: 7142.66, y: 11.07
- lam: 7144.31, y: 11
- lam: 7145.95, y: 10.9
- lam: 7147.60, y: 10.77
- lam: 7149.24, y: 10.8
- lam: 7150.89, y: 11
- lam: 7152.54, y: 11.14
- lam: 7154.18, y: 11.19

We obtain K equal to 11.25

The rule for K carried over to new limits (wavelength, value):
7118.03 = 11.28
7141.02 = 11.12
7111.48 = 11.32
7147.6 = 10.77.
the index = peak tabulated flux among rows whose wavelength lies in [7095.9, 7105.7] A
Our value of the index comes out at 11.43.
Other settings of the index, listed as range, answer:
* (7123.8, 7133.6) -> 11.34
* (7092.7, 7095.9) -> 11.41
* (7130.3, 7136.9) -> 11.47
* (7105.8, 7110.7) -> 11.29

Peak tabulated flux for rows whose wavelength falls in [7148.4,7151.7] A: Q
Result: 11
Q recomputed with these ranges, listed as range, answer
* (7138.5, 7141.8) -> 11.24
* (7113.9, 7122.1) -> 11.37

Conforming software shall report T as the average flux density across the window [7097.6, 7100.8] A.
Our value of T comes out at 11.3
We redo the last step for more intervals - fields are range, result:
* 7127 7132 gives 11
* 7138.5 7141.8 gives 11.2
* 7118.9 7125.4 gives 11.2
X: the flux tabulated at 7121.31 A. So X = 11.16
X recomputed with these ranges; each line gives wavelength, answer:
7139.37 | 11.24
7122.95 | 11.26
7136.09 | 11.47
